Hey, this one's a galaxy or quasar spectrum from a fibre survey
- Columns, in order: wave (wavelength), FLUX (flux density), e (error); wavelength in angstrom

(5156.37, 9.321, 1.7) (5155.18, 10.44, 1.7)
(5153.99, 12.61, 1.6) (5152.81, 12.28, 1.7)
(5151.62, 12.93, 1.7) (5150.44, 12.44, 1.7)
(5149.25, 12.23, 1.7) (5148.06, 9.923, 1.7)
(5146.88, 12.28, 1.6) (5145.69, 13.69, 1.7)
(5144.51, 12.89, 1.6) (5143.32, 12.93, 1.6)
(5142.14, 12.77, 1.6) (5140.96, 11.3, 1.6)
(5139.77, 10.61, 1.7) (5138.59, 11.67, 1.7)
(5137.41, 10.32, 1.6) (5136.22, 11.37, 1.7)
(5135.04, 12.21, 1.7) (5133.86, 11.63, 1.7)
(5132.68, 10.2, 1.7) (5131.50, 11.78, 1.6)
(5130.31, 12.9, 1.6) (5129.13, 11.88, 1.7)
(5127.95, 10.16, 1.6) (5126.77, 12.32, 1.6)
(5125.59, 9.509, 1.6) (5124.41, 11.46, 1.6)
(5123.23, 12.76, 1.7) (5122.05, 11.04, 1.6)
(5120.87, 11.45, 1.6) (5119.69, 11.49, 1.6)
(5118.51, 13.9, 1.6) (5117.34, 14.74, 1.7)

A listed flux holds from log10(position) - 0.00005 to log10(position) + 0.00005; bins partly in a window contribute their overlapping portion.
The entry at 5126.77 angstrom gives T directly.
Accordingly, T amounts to 12.32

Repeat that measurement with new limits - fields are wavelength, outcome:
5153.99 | 12.61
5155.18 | 10.44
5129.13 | 11.88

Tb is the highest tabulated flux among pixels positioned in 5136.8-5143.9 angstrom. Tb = 12.93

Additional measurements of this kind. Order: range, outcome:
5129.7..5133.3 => 12.9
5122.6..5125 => 12.76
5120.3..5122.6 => 11.45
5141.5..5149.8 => 13.69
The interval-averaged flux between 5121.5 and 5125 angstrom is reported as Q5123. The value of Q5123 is 11.8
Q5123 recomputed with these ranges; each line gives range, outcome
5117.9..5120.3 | 12.7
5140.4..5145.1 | 12.5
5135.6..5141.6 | 11.1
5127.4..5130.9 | 11.7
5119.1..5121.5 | 11.5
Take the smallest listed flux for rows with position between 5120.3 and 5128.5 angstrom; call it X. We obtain 9.509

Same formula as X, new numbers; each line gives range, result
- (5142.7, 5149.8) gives 9.923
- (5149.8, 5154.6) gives 12.28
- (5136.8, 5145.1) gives 10.32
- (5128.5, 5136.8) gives 10.2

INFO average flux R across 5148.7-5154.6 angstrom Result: 12.5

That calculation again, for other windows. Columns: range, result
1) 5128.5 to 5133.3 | 11.7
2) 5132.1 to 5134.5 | 11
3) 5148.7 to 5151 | 12.3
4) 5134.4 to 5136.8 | 11.8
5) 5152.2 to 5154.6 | 12.4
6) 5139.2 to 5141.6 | 11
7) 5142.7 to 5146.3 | 13.2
